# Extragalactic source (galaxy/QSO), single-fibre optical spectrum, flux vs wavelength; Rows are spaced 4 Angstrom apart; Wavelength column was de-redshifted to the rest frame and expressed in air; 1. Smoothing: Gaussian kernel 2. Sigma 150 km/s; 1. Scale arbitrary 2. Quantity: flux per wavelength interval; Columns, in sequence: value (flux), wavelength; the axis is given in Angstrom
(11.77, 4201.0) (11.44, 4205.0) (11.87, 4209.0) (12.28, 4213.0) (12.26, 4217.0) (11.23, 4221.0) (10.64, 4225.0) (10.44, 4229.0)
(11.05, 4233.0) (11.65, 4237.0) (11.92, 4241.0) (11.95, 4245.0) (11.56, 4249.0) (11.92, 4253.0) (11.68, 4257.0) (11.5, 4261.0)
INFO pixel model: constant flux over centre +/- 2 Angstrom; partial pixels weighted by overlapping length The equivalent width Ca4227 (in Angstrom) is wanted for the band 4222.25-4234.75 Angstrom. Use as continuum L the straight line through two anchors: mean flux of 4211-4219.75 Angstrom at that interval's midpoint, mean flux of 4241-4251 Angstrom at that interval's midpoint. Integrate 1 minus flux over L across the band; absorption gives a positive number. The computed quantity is 1.3 Angstrom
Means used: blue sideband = 12.2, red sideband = 11.8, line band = 10.7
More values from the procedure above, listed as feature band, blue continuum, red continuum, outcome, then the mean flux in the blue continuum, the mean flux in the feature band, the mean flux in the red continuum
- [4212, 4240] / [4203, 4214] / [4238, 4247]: 1.21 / 11.8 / 11.4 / 11.9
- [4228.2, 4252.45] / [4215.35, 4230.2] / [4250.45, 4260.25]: -0.06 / 11.2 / 11.5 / 11.7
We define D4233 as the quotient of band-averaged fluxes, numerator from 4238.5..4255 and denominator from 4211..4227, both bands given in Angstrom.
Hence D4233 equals 1.02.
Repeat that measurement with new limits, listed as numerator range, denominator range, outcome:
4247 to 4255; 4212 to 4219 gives 0.96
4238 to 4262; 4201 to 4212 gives 1.00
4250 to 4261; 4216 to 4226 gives 1.03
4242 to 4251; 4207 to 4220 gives 0.98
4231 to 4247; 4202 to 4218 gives 0.98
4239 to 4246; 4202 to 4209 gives 1.03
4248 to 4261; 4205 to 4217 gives 0.97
